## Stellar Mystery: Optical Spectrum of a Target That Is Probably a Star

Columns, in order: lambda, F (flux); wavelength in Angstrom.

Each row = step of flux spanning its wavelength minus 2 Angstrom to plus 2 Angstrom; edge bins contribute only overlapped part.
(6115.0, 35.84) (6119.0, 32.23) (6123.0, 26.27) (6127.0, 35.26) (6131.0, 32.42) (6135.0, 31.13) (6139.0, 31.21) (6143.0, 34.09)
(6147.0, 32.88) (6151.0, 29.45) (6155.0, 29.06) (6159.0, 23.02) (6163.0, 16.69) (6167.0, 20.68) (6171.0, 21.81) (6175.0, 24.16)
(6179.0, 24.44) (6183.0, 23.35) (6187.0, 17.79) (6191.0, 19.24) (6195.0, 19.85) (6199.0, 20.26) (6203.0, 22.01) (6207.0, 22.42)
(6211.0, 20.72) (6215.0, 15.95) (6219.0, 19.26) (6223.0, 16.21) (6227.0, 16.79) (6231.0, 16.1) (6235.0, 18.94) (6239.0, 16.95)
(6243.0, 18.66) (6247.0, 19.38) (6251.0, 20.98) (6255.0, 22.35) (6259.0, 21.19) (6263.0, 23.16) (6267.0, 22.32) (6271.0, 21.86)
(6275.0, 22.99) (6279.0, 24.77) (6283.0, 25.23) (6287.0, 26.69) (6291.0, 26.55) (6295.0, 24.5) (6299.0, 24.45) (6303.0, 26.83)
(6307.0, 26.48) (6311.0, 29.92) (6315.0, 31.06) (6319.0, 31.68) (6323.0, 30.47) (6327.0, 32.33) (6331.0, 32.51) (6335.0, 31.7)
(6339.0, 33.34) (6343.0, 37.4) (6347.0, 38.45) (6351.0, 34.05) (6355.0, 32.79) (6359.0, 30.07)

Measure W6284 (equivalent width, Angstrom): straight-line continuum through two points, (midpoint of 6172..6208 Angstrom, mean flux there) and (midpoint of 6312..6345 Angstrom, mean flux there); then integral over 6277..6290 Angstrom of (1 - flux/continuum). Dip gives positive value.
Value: 1.5 Angstrom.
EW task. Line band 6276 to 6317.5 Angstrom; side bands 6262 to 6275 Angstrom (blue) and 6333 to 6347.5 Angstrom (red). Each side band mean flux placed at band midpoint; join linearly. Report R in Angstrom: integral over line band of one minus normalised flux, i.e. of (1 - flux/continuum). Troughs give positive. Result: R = 1.08 Angstrom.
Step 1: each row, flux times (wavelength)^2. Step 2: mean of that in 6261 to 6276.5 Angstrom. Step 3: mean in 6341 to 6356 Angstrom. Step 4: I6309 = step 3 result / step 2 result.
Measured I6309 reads 1.63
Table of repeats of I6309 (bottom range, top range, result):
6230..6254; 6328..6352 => 1.90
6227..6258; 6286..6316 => 1.45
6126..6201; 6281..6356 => 1.25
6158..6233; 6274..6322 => 1.39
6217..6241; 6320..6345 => 1.96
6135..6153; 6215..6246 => 0.57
